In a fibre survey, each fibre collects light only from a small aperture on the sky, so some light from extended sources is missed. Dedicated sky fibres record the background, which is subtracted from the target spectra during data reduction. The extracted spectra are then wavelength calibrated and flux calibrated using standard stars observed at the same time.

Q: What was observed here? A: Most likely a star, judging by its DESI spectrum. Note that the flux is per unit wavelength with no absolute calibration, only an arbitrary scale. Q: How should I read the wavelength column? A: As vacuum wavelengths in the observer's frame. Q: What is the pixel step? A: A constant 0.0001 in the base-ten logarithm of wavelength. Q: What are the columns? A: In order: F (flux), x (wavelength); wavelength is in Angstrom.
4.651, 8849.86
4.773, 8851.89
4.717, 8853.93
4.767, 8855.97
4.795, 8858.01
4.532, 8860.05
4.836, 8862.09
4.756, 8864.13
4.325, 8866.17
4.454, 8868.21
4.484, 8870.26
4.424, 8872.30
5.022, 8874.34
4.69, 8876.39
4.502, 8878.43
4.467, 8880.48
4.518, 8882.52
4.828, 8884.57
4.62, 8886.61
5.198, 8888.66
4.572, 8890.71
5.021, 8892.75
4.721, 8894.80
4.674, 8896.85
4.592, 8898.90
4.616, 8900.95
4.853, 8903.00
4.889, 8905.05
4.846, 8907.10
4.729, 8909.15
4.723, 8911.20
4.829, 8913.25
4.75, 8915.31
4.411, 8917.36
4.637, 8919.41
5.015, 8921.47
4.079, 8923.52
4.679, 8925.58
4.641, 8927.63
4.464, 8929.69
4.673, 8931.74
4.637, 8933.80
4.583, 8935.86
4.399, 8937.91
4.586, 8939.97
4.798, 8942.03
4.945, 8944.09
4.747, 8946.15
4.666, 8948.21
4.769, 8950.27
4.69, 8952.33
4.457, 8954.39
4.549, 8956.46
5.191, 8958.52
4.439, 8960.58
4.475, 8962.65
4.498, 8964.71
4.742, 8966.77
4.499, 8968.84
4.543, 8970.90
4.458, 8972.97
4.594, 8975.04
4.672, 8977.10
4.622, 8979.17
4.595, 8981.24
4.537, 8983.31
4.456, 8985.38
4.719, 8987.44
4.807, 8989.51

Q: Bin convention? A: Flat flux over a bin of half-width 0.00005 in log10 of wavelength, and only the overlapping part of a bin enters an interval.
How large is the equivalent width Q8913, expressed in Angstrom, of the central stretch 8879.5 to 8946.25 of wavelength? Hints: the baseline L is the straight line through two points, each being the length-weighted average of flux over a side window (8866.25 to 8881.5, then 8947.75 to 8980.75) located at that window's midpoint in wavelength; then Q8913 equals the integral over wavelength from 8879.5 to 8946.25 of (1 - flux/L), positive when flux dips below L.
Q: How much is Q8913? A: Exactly -1.5 Angstrom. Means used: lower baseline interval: 4.56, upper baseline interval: 4.61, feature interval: 4.69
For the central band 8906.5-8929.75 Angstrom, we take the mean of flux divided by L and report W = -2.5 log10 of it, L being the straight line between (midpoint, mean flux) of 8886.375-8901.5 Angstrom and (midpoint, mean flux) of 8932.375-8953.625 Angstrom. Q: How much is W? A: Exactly 0.02 mag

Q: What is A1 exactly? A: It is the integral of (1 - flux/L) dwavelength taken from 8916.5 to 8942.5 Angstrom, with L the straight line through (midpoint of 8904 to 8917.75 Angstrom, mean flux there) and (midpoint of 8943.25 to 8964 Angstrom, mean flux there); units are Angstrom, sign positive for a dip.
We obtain 0.8 Angstrom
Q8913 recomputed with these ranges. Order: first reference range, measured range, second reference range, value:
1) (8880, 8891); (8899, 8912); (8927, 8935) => -0.3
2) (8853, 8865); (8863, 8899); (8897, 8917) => 0.6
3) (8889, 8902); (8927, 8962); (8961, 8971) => -0.4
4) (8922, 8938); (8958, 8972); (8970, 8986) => -0.2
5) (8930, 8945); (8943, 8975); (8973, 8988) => -0.2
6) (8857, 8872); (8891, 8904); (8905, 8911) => 0.0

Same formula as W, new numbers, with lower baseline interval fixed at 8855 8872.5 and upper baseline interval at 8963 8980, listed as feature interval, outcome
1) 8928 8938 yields 0.00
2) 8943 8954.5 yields -0.04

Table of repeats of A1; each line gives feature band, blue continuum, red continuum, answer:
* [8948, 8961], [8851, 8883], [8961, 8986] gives -0.35 Angstrom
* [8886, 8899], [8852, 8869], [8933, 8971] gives -0.38 Angstrom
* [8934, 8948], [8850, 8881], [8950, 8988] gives -0.19 Angstrom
